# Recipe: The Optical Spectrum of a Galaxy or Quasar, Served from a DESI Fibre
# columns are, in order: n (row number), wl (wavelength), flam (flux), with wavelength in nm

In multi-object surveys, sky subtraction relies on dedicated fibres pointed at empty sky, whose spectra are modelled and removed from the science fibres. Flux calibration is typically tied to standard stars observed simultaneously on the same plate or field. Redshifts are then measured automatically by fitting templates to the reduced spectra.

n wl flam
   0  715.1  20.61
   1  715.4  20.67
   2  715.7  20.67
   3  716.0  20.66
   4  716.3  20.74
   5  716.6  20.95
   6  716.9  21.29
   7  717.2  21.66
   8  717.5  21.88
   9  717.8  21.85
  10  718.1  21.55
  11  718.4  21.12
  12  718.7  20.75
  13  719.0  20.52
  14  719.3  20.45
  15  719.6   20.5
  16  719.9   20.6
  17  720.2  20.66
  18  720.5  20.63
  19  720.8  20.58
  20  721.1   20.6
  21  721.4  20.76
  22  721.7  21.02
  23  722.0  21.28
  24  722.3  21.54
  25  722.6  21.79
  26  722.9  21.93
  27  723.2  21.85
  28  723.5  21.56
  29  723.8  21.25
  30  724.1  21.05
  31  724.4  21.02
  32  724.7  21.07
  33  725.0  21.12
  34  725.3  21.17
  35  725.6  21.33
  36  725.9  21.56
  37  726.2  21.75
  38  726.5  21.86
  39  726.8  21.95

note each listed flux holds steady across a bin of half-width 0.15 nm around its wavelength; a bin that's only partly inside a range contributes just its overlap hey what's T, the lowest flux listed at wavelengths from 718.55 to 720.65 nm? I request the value 20.45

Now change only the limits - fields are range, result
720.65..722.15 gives 20.58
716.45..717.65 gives 20.95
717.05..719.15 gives 20.52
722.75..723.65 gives 21.56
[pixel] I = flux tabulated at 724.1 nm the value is 21.05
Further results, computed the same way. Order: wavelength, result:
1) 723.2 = 21.85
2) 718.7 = 20.75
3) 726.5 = 21.86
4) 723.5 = 21.56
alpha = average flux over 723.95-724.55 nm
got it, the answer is 21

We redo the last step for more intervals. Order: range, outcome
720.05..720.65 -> 20.6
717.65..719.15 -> 21.2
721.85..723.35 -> 21.7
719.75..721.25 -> 20.6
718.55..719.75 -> 20.6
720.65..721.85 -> 20.7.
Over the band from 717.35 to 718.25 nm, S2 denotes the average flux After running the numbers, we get 21.8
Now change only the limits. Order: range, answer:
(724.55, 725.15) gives 21.1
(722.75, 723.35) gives 21.9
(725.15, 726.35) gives 21.5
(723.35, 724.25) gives 21.3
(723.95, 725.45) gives 21.1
